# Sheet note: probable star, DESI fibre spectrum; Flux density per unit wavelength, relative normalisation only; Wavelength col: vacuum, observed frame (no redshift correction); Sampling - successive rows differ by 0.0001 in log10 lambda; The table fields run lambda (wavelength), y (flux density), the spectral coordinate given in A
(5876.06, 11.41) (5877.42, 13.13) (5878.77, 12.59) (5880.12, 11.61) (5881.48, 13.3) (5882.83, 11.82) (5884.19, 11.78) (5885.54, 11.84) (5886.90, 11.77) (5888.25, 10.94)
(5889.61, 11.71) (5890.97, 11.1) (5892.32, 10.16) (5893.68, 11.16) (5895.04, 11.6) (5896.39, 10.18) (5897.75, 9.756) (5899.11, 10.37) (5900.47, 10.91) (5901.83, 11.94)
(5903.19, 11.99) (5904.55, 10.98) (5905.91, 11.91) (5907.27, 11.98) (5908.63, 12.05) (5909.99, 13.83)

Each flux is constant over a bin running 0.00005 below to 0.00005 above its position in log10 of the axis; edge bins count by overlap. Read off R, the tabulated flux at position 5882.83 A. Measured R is 11.82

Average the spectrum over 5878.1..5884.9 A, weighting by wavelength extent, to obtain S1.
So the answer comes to 12.2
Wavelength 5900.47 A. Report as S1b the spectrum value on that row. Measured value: 10.91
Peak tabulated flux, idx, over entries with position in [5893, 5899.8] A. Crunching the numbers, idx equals 11.6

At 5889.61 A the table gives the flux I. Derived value 11.71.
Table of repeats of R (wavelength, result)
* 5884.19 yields 11.78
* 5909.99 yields 13.83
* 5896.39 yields 10.18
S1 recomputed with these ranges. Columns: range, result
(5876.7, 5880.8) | 12.4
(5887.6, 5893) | 11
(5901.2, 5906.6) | 11.7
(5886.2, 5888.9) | 11.4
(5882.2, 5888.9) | 11.6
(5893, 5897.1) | 11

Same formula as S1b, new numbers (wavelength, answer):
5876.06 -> 11.41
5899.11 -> 10.37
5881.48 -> 13.3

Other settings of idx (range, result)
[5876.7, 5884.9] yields 13.3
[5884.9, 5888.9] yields 11.84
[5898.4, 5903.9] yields 11.99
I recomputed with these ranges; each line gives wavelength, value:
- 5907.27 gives 11.98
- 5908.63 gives 12.05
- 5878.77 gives 12.59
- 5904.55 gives 10.98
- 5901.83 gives 11.94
